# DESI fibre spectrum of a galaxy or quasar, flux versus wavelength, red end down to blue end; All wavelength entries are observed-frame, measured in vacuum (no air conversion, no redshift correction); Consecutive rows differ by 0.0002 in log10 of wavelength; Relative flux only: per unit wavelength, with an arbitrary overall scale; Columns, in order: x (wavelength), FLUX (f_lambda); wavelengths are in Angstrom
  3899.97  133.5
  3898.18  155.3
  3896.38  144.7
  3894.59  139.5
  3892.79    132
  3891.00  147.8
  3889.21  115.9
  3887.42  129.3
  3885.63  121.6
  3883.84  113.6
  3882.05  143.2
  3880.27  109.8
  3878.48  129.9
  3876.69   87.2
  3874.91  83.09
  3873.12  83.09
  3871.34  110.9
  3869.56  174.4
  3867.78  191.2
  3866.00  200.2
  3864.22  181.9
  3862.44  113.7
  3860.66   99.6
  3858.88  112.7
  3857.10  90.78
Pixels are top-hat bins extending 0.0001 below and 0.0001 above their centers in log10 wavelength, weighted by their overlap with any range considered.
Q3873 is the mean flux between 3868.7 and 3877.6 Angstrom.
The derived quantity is 108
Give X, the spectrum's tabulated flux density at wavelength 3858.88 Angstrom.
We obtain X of 112.7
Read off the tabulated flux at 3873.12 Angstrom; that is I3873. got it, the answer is 83.09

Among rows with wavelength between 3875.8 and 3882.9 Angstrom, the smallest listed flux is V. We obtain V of 87.2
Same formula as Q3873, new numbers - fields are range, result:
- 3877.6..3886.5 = 124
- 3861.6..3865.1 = 148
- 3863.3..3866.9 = 190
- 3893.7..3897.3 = 142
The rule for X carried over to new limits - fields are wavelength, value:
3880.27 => 109.8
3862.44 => 113.7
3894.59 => 139.5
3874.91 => 83.09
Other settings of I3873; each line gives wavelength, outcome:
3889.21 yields 115.9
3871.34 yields 110.9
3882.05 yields 143.2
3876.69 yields 87.2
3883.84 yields 113.6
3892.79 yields 132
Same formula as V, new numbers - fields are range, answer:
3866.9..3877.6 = 83.09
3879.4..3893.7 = 109.8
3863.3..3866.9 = 181.9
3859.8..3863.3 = 99.6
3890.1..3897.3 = 132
